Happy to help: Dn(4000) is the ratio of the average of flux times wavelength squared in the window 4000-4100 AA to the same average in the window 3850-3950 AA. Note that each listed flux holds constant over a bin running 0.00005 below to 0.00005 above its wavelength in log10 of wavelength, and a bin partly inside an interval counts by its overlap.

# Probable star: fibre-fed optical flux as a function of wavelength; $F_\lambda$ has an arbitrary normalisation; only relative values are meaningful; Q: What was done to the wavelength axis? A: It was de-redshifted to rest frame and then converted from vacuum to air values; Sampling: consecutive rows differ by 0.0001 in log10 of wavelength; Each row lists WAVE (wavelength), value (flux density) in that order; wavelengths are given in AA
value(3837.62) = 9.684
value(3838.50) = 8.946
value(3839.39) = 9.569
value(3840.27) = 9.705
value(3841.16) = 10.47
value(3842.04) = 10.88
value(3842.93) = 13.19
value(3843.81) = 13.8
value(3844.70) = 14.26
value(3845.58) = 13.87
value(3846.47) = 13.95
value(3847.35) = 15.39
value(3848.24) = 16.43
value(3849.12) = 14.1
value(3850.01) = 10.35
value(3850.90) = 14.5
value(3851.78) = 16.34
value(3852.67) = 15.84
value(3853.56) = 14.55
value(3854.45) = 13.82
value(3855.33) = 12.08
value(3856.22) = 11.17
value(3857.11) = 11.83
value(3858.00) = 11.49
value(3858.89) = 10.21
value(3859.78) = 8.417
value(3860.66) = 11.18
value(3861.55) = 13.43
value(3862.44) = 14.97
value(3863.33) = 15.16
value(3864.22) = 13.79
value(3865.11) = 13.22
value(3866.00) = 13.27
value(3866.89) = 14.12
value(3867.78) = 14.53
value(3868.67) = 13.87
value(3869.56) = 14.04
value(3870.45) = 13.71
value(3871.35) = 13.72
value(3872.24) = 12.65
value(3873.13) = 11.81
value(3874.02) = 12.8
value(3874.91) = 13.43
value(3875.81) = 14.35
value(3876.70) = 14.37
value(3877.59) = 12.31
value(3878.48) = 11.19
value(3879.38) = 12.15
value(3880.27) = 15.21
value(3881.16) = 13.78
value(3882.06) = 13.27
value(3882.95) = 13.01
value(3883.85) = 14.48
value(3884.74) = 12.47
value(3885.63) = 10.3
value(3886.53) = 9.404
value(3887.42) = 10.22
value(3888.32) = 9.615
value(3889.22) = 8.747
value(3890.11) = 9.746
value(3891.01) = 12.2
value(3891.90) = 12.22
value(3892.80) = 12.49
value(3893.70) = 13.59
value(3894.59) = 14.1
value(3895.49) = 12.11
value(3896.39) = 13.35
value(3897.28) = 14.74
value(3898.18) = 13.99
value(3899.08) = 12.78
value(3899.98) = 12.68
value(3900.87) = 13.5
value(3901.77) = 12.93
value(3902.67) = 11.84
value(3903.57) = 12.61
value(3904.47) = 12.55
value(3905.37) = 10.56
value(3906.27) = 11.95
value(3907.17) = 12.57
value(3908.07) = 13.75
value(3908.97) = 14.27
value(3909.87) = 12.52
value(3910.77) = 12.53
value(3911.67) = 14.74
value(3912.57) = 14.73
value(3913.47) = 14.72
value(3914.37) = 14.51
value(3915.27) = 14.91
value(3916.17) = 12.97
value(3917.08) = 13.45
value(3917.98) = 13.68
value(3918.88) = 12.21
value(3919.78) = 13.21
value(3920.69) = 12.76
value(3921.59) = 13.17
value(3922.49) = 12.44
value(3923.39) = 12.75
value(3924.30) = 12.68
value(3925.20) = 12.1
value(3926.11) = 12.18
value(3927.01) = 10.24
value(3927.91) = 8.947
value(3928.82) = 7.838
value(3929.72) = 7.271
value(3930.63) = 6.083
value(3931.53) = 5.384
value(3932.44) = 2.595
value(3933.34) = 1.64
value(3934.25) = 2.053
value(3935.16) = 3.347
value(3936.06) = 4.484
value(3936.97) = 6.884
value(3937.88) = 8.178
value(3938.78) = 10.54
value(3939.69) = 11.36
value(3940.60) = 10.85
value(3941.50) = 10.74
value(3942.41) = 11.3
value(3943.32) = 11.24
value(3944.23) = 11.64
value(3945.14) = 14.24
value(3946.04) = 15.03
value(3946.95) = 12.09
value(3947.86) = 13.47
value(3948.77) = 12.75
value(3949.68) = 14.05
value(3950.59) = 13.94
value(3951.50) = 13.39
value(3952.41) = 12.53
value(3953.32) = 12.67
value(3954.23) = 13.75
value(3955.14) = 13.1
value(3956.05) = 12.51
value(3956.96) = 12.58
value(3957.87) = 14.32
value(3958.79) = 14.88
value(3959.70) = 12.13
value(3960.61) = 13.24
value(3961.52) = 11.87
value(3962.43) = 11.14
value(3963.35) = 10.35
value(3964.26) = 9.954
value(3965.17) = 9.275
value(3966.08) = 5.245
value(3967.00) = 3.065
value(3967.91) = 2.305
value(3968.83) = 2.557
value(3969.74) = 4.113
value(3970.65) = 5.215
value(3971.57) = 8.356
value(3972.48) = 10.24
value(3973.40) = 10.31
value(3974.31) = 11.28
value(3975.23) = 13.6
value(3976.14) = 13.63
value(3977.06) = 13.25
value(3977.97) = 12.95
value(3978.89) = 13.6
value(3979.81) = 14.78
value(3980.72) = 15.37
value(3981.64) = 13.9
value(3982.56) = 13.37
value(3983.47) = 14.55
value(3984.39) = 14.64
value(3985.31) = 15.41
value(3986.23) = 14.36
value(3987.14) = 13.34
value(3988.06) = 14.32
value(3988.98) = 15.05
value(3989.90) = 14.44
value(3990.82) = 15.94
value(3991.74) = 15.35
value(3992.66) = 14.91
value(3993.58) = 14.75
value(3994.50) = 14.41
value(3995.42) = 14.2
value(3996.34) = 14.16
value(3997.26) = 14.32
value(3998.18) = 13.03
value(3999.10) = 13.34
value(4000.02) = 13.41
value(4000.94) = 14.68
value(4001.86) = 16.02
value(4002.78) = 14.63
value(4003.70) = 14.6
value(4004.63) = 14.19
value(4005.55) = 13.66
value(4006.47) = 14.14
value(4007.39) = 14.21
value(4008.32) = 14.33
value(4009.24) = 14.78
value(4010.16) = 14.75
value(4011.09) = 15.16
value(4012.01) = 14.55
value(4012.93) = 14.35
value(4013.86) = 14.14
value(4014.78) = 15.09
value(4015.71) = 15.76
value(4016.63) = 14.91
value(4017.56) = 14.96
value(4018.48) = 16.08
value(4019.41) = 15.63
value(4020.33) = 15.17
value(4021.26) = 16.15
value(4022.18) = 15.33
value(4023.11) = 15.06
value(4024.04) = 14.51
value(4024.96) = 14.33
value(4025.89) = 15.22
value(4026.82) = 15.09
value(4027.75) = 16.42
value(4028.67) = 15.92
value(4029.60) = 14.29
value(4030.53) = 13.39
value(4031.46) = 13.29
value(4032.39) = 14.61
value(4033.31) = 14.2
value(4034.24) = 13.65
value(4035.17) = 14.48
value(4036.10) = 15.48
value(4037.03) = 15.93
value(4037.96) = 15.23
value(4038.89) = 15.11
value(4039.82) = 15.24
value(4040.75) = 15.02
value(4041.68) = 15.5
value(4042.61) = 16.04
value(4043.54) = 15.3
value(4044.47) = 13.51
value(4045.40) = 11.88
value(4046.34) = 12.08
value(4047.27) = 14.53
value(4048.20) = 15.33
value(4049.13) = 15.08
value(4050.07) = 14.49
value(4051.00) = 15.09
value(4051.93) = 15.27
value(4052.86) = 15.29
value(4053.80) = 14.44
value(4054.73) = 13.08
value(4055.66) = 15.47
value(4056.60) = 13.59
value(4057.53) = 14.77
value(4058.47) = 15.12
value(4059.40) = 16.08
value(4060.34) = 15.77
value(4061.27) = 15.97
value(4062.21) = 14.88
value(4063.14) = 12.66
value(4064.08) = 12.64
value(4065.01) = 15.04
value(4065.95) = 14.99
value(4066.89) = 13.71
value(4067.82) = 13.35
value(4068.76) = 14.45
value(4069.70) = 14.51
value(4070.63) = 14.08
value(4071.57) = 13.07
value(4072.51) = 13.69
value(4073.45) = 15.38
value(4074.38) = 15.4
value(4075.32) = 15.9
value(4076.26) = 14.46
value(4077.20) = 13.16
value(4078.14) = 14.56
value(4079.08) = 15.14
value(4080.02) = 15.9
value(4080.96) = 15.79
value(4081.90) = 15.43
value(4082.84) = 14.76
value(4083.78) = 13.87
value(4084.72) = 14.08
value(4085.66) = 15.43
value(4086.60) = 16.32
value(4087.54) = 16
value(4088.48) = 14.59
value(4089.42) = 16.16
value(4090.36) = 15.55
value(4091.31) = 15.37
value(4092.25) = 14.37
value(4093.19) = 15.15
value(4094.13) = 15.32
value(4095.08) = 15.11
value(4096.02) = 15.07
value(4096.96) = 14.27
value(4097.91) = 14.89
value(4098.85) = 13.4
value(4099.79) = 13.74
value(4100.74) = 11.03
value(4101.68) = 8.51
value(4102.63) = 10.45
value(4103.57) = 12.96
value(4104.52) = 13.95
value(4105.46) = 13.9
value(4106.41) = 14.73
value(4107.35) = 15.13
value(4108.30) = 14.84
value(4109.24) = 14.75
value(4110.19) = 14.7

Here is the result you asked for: 1.33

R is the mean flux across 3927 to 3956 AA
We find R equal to 9.84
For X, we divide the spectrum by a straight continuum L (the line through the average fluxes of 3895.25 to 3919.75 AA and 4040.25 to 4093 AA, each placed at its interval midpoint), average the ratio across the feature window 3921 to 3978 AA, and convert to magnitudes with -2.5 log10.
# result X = 0.32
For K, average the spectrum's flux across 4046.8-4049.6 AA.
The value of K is 15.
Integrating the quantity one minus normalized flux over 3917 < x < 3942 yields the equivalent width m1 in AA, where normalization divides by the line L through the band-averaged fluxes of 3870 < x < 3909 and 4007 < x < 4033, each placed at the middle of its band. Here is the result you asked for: 7.66 AA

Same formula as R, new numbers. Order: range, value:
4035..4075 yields 14.6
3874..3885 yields 13.3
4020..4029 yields 15.3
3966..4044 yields 13.7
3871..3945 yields 11.5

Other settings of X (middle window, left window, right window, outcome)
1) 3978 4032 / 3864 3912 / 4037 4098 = -0.04 mag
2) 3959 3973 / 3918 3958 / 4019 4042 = 0.42 mag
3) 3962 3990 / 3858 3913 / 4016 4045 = 0.27 mag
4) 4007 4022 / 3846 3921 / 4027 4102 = -0.06 mag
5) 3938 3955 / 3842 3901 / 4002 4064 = 0.11 mag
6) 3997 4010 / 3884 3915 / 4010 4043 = 0.02 mag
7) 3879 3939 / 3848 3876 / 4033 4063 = 0.20 mag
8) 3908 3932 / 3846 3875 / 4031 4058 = 0.14 mag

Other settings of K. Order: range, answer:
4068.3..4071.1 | 14.4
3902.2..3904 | 12.2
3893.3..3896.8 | 13.3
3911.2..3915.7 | 14.7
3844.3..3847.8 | 14.4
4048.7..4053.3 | 15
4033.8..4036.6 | 14.5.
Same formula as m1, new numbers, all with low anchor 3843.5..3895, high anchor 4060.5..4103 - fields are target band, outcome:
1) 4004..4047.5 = -2.2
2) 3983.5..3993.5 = -0.7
